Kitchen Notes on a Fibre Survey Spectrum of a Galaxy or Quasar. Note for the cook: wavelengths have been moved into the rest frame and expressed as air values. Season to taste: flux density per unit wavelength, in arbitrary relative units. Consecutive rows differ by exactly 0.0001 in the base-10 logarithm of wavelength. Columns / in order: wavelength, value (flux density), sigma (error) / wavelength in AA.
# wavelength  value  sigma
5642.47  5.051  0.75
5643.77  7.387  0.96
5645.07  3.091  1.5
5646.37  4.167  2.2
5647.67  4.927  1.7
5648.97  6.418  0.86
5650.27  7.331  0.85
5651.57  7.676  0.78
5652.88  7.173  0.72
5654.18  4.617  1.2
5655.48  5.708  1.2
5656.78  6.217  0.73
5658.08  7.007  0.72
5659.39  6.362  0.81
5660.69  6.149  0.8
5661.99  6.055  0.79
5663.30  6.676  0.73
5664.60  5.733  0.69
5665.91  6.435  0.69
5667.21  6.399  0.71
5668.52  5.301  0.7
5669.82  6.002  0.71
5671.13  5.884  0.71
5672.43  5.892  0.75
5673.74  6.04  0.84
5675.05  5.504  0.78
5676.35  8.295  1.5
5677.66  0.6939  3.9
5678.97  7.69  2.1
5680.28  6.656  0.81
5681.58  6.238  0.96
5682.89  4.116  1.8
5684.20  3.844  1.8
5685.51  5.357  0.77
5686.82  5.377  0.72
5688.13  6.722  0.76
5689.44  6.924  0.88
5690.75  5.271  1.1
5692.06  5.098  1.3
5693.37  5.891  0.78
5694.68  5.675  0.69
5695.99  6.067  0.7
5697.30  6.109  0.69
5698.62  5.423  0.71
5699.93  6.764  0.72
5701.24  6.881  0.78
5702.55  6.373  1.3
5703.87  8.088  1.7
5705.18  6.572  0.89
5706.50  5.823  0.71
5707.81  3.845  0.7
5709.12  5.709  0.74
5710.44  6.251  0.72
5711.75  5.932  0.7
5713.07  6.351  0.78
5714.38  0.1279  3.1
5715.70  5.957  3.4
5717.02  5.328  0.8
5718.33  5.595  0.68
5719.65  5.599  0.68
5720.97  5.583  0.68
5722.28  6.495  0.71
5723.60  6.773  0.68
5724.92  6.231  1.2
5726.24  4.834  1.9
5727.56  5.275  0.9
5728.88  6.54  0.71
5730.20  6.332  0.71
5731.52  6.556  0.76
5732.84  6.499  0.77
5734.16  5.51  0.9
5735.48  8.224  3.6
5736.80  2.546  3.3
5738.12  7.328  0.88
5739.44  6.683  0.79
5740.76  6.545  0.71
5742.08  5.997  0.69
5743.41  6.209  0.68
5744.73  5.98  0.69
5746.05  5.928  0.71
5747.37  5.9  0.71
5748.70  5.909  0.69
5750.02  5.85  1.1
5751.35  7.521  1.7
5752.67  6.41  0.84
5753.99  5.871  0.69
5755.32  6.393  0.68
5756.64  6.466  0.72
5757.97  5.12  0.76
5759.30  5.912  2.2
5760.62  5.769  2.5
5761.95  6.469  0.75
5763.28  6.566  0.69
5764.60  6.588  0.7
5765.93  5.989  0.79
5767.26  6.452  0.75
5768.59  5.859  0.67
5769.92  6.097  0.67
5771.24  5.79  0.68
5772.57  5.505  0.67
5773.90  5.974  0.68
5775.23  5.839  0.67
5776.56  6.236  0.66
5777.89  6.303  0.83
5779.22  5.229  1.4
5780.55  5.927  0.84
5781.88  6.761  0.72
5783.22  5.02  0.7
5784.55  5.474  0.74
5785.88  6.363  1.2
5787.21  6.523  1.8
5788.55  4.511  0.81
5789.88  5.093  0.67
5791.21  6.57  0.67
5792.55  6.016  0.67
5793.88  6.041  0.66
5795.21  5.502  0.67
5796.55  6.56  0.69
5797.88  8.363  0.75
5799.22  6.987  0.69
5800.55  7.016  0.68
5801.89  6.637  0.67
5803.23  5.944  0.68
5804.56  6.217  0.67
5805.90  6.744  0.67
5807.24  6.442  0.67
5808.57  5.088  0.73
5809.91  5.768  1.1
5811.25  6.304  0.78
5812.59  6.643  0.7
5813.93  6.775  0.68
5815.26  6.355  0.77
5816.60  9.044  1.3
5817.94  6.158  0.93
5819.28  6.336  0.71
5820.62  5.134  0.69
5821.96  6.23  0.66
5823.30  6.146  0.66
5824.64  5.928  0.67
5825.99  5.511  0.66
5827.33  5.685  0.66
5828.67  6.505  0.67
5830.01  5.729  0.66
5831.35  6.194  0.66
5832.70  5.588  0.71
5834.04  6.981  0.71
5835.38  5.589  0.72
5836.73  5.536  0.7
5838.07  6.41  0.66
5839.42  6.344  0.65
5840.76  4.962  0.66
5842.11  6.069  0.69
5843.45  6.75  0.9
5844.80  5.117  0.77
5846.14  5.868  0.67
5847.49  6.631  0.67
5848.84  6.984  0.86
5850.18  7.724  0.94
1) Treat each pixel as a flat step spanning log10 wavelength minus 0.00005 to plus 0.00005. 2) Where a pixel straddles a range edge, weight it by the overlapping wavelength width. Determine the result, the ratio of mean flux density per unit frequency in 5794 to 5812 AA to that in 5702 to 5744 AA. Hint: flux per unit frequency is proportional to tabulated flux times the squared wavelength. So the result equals 1.12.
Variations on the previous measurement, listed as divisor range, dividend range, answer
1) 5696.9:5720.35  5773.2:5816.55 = 1.12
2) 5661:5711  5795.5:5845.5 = 1.11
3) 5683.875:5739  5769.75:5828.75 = 1.09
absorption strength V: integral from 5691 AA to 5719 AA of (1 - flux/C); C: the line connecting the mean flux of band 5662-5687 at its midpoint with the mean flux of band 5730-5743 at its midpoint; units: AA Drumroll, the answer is 1.18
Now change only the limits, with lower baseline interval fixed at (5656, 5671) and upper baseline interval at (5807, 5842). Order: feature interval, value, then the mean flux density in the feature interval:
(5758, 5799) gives 0.7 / 6.04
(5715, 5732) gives 0.7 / 5.91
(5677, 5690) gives 1.8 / 5.35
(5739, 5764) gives -0.1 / 6.18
